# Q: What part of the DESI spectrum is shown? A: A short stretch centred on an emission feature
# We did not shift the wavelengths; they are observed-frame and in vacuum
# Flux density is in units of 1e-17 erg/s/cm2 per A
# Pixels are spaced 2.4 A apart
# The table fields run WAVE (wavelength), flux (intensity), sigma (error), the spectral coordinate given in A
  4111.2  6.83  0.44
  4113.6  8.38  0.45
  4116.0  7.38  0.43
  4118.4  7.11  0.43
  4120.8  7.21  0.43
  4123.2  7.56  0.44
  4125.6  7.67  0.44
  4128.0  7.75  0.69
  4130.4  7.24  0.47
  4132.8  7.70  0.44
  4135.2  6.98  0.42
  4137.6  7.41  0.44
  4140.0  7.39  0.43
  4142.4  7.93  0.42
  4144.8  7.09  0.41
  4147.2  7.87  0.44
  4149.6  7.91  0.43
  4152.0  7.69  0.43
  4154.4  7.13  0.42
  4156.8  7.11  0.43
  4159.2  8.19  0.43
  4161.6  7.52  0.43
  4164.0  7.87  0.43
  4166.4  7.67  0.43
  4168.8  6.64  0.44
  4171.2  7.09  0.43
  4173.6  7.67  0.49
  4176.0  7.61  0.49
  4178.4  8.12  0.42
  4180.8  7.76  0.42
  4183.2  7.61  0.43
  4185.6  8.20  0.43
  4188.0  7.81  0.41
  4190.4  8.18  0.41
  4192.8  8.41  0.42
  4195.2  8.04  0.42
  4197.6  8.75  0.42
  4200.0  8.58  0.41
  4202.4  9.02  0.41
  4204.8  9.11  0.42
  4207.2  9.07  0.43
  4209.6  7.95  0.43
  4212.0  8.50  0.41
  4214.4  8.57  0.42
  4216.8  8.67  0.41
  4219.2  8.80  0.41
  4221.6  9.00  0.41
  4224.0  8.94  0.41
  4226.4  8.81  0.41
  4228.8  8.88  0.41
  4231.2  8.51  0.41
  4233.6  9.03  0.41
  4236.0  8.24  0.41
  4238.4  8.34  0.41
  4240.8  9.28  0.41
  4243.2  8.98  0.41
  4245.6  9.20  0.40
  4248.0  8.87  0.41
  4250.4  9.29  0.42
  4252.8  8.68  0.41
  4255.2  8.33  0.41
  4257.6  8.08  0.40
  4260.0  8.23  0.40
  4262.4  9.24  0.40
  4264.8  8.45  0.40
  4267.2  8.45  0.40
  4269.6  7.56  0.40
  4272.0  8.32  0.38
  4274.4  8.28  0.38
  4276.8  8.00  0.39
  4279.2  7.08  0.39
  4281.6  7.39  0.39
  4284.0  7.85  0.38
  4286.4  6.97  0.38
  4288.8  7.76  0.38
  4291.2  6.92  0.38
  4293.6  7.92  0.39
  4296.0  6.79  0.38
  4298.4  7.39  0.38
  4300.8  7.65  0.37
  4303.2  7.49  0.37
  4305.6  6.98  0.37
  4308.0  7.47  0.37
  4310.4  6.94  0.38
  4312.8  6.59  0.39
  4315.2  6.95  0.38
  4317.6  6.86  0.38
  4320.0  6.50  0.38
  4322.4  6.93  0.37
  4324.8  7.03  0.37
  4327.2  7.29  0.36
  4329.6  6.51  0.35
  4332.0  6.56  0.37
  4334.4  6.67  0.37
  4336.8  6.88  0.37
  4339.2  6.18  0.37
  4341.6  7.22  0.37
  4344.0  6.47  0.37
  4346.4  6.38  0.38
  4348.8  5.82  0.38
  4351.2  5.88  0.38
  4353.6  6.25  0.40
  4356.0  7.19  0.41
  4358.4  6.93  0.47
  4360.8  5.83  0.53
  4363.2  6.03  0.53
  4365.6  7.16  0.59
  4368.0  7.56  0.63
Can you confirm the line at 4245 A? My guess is C III] 1909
